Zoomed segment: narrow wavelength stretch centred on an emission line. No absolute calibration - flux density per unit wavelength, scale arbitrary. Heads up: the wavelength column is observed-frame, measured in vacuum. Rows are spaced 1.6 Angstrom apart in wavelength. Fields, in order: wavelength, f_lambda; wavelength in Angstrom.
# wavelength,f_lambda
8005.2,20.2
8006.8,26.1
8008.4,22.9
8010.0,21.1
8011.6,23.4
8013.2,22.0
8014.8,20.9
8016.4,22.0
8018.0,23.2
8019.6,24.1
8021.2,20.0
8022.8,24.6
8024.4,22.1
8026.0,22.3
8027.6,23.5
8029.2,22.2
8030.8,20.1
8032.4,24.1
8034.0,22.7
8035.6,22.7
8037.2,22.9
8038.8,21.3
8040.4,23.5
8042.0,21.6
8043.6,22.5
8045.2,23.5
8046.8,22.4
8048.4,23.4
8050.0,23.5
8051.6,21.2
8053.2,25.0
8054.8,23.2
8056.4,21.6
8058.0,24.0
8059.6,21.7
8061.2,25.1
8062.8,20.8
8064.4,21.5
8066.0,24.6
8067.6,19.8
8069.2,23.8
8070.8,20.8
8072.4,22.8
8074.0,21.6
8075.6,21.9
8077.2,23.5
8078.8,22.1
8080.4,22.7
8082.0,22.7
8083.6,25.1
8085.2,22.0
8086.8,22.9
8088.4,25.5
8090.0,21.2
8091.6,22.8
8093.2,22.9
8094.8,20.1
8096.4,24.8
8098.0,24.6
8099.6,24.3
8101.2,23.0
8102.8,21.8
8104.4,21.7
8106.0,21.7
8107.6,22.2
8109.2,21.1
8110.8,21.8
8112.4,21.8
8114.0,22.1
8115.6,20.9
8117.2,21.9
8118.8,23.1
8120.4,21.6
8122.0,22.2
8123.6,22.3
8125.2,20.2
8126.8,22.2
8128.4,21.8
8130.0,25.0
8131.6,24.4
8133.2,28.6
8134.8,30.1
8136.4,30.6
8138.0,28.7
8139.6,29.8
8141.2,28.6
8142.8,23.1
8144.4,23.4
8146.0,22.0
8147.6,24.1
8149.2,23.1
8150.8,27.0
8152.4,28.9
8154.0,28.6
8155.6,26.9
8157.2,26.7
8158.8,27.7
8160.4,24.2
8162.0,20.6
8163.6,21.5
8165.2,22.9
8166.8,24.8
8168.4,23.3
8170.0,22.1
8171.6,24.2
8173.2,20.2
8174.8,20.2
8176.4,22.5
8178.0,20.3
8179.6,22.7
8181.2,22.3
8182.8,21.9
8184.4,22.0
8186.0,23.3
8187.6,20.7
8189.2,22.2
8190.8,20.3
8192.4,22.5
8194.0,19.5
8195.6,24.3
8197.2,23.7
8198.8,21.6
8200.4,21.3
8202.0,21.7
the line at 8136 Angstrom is [S II] 6716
